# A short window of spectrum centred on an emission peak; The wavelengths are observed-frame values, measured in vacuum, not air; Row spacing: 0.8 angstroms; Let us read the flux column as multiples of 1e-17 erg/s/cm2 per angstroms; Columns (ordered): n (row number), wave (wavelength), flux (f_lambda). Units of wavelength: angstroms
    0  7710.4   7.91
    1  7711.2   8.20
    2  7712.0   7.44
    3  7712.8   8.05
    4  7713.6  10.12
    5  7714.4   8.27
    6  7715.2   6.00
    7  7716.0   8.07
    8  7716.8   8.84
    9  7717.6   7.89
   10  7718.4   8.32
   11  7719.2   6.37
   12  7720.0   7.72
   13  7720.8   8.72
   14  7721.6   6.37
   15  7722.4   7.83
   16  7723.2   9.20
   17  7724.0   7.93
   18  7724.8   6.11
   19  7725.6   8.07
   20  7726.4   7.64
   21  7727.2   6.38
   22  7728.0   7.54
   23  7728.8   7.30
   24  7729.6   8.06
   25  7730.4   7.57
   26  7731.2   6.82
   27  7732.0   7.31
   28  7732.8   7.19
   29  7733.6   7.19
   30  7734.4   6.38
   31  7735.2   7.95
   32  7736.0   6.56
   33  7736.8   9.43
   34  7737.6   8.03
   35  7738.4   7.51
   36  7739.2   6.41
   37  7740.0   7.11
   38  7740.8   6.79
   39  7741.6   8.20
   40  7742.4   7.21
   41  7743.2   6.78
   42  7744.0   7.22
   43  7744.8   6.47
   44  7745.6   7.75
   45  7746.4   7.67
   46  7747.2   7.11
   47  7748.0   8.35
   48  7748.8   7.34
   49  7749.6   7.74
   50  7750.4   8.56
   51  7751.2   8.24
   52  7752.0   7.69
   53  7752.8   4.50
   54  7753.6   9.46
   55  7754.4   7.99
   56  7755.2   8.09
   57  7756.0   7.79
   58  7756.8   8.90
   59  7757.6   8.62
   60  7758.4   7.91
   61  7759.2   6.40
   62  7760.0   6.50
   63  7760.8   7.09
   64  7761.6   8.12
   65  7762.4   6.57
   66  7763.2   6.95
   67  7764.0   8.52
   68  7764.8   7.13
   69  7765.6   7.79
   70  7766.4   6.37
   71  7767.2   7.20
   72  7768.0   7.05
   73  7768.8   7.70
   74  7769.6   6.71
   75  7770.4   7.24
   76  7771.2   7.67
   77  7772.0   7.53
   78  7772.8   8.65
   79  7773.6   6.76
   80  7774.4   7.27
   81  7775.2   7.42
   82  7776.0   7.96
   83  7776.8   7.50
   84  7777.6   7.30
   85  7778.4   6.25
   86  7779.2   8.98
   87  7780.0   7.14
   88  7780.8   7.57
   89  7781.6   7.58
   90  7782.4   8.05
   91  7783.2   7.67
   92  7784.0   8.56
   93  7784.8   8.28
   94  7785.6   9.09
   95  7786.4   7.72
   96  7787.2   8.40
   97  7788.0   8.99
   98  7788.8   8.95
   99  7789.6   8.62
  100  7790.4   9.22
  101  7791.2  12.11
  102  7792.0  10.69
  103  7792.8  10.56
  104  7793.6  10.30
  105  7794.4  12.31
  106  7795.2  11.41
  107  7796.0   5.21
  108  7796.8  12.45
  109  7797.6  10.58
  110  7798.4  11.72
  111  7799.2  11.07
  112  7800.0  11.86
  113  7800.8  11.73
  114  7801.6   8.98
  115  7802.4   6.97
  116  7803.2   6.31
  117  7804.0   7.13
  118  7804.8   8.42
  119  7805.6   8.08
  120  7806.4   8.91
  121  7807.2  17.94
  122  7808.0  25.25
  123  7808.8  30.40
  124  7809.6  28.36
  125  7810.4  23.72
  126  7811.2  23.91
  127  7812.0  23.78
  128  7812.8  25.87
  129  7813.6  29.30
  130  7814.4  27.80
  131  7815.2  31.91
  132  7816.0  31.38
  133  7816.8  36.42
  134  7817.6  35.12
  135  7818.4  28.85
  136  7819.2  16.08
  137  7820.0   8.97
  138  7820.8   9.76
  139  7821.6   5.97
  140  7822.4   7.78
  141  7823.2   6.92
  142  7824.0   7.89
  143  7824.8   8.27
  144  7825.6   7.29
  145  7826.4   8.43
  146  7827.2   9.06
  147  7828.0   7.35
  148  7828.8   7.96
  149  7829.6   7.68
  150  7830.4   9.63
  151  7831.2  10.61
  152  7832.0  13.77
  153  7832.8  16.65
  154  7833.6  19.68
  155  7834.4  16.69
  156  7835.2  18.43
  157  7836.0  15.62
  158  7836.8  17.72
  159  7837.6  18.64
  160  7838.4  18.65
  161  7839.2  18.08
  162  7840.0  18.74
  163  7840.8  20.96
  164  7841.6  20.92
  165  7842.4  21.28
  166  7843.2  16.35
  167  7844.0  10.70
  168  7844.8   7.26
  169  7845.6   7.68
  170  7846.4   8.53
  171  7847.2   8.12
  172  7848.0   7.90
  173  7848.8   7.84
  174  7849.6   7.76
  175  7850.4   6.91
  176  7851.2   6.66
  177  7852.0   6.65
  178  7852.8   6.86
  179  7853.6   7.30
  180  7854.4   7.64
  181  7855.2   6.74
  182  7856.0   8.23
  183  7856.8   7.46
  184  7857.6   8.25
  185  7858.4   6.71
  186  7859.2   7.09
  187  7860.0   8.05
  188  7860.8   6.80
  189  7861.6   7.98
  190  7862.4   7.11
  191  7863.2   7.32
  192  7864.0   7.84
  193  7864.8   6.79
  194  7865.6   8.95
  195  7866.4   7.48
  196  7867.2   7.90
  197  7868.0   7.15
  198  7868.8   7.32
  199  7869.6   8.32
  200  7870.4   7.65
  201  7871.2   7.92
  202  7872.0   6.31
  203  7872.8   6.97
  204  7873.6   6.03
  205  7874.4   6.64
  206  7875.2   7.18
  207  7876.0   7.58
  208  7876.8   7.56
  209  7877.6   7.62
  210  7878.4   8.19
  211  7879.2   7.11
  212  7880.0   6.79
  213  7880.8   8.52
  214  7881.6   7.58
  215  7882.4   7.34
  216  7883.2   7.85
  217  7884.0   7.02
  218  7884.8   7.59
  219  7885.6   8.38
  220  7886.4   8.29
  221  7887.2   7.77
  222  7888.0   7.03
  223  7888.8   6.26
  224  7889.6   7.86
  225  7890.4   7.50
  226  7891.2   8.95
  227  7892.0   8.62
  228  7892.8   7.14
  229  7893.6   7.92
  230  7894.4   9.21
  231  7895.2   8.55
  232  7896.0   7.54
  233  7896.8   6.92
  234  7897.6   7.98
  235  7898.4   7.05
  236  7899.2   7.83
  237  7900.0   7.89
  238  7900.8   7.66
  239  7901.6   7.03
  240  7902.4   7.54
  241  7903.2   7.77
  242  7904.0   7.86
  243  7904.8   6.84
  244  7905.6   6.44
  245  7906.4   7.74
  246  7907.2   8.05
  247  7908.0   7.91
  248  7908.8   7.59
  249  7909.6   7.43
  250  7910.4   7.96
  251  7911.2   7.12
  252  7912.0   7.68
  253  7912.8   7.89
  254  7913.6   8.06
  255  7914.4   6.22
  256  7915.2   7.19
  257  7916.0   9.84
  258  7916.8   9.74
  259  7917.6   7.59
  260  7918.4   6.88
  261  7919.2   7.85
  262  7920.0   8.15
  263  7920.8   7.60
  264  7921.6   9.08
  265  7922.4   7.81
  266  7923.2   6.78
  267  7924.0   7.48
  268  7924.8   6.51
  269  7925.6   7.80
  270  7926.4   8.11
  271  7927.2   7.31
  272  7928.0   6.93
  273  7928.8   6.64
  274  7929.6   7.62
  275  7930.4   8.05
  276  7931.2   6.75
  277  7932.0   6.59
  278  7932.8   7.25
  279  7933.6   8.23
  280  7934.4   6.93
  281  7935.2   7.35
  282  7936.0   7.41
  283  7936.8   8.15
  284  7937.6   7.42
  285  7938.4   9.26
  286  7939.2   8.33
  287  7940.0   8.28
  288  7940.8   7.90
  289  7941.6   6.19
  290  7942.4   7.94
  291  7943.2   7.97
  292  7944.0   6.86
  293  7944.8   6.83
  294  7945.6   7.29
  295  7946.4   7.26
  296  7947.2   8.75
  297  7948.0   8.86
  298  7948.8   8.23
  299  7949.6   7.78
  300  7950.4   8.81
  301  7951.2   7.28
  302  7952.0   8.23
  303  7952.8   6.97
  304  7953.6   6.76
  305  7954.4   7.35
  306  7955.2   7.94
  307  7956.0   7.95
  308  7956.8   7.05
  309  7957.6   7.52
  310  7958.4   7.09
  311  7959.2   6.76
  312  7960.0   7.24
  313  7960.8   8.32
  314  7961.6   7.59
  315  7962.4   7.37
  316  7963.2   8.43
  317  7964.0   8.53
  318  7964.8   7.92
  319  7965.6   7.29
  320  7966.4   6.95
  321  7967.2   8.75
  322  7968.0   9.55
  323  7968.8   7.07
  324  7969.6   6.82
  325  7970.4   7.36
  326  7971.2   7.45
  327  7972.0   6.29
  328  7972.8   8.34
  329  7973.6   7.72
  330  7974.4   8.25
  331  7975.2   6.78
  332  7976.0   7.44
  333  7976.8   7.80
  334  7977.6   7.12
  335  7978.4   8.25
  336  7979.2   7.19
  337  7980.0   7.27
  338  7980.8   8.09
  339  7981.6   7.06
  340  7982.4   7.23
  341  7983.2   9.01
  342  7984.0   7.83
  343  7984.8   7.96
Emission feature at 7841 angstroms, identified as [N II] 6583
